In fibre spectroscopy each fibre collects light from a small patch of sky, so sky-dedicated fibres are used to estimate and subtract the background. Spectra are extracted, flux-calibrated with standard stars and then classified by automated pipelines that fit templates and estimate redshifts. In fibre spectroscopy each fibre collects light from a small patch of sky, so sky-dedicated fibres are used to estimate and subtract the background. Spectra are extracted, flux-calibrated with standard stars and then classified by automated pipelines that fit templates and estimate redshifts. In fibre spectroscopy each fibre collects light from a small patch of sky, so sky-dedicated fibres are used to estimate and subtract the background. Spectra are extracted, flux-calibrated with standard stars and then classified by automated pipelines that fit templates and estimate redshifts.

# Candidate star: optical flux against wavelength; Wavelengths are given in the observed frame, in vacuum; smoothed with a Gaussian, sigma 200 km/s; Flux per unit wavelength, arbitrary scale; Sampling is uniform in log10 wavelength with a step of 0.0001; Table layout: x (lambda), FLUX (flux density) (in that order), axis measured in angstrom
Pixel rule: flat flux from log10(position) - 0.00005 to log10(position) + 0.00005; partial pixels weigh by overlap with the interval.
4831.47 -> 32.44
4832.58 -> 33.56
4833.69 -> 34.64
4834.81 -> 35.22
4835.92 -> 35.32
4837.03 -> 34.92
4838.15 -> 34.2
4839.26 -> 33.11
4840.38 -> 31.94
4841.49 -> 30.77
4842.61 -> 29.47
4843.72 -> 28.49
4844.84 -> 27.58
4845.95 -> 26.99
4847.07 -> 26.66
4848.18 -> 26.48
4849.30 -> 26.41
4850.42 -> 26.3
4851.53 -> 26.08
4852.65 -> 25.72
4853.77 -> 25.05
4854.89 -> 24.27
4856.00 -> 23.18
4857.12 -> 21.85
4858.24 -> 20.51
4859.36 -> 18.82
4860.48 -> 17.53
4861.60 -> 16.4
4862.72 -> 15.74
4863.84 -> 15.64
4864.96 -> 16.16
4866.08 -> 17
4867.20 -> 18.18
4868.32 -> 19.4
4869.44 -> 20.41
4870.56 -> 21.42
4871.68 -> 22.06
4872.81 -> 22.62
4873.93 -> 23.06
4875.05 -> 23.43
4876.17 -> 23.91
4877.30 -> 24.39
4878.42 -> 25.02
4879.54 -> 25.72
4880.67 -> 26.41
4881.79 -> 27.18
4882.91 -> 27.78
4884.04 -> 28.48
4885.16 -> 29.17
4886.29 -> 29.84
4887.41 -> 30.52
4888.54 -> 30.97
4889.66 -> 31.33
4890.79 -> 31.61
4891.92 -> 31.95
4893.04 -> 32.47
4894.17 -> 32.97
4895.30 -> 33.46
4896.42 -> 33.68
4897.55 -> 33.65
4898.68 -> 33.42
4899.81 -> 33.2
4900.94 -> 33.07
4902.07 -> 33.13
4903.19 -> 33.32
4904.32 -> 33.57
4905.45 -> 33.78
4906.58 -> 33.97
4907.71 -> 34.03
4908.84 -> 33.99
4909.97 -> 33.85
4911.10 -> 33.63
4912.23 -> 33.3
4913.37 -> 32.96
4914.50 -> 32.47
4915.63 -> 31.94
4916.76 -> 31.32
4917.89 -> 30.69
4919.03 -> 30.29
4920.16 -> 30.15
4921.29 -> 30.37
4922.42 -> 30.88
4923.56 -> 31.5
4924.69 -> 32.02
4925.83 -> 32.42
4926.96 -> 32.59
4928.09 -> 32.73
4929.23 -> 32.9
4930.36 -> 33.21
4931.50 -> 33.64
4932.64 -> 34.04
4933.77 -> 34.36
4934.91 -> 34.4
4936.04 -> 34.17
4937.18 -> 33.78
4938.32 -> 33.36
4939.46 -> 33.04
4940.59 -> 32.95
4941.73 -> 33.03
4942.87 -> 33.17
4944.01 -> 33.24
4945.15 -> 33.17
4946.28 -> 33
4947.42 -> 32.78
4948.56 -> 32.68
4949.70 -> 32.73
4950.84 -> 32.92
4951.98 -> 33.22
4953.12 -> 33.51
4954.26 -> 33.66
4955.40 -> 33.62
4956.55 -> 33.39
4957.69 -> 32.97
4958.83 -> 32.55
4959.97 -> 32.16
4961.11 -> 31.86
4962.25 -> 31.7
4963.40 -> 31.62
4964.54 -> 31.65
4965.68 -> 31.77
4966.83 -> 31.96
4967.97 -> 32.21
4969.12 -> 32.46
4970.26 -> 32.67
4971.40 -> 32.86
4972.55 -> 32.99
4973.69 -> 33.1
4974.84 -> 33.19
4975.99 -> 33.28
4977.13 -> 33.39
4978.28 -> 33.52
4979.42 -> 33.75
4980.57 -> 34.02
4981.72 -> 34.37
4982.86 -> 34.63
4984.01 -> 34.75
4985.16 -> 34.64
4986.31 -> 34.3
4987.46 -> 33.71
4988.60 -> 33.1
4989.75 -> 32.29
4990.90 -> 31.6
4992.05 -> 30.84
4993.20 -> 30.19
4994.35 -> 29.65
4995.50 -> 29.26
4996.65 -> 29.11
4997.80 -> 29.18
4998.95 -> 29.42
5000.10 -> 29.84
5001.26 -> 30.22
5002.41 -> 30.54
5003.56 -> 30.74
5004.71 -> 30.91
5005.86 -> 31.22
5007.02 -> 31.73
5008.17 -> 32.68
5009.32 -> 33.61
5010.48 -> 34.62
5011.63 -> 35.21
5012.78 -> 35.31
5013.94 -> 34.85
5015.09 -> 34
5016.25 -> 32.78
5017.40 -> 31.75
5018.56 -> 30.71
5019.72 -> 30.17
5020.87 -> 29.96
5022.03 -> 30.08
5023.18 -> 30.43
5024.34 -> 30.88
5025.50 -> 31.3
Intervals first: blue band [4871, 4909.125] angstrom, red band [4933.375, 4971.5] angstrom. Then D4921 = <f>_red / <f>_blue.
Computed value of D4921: 1.10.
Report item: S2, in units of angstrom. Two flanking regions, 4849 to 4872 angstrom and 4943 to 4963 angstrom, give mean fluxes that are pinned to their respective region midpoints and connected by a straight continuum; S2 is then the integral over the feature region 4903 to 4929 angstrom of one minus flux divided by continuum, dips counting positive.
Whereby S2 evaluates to -4.1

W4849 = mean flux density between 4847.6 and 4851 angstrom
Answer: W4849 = 26.4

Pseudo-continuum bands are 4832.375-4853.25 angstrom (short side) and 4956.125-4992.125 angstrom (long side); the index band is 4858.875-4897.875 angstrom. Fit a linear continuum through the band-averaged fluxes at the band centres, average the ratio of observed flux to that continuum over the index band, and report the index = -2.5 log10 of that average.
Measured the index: 0.23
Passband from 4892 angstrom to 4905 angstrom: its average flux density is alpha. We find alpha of 33.2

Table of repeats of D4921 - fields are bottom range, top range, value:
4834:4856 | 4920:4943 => 1.13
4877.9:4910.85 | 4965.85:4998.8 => 1.03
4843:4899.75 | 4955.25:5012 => 1.27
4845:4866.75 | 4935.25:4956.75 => 1.51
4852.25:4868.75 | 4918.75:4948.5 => 1.67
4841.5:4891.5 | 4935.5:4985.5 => 1.36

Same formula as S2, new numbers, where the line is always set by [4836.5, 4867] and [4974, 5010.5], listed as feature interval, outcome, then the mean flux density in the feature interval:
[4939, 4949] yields -1.2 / 33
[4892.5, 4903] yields -2.4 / 33.2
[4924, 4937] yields -2.0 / 33.3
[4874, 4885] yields 0.1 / 25.8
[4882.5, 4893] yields -1.5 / 30.3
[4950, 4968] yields -1.3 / 32.6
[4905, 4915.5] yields -2.2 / 33.5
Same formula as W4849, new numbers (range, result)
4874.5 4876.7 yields 23.7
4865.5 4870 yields 18.8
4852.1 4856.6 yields 24.5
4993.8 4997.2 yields 29.3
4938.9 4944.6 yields 33.1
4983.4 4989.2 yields 34.1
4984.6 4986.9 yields 34.4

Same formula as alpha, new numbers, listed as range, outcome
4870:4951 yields 31.2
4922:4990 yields 33.1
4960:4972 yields 32.1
